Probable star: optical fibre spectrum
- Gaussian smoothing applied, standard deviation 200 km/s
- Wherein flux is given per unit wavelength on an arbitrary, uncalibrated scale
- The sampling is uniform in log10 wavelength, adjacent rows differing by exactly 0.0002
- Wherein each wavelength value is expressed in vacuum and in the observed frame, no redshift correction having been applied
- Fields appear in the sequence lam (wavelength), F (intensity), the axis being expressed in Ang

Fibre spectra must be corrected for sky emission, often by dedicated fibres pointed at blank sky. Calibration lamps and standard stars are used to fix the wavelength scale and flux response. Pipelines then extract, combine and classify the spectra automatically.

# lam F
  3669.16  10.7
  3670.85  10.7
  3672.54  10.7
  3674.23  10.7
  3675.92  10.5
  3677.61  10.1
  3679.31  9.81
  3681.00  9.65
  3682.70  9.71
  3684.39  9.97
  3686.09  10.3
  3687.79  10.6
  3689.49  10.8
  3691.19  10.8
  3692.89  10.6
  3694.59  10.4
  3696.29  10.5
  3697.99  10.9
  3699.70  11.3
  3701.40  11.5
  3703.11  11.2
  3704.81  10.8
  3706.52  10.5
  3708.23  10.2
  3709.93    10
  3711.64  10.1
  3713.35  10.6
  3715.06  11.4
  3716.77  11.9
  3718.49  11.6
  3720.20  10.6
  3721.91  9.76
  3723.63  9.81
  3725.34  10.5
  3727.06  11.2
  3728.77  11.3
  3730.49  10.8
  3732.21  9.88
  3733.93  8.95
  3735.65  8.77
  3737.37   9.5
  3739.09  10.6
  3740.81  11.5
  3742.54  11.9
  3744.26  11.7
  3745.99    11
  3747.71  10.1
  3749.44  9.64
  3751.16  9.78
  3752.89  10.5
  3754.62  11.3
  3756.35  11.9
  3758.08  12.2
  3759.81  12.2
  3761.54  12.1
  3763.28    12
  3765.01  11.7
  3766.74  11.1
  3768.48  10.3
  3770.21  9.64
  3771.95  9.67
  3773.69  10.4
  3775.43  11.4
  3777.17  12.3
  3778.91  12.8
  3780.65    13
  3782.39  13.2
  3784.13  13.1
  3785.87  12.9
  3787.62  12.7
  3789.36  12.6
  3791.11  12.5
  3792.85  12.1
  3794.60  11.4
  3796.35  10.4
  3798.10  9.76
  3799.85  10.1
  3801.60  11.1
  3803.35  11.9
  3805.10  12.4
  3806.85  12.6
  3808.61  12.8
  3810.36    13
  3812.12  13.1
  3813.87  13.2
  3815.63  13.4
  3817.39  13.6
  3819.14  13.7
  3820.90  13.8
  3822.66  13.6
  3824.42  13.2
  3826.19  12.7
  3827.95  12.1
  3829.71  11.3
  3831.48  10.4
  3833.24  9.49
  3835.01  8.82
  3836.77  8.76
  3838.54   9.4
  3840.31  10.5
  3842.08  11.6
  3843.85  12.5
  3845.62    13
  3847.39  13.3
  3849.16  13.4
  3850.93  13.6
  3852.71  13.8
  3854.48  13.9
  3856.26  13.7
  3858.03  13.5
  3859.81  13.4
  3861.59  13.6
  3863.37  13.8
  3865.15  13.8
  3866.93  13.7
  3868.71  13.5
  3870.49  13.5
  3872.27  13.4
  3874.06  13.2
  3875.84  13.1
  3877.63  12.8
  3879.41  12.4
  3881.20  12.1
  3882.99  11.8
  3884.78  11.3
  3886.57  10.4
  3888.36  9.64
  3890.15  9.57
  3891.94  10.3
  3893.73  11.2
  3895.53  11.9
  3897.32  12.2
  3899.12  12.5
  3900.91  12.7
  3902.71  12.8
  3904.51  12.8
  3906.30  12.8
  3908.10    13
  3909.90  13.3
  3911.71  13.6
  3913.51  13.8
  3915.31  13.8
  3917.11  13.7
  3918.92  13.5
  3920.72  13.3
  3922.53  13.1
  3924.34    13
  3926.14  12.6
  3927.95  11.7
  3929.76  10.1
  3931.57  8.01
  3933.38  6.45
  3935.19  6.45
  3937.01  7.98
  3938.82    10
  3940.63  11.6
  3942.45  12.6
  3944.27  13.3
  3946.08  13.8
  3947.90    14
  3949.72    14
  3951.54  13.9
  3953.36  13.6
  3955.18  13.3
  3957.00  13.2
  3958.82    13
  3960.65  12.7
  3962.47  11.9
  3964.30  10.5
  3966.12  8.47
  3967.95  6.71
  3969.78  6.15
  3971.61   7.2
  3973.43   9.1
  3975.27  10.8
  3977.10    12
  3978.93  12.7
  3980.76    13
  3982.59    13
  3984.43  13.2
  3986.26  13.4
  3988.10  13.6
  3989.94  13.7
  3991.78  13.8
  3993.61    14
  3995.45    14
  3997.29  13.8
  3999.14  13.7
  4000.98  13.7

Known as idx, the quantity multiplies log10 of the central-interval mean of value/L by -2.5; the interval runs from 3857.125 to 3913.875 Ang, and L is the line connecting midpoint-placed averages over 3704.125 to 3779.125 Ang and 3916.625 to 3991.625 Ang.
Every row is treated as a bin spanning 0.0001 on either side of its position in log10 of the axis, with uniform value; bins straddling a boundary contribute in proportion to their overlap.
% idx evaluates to -0.11 mag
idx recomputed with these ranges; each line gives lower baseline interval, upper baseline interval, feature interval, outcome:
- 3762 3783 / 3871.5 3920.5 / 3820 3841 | 0.066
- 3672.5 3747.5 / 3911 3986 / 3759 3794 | -0.099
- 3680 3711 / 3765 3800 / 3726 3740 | 0.088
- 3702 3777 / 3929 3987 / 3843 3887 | -0.191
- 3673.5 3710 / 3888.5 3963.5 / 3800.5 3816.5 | -0.116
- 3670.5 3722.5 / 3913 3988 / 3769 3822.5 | -0.111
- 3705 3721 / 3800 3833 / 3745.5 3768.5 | 0.035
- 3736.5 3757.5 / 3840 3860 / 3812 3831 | -0.048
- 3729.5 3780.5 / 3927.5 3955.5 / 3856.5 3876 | -0.213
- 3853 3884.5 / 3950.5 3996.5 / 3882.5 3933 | 0.060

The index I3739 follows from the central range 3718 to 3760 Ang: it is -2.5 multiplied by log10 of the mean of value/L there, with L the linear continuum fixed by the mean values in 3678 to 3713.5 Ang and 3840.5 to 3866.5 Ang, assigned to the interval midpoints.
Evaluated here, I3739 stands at 0.06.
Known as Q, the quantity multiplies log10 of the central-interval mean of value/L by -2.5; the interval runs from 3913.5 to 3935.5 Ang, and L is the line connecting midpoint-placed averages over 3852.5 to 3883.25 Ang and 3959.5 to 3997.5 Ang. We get 0.08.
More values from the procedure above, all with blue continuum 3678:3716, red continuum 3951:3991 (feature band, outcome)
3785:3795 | -0.142 mag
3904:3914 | -0.165 mag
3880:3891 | 0.040 mag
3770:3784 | -0.085 mag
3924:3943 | 0.156 mag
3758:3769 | -0.085 mag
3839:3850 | -0.109 mag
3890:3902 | -0.031 mag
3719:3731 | 0.004 mag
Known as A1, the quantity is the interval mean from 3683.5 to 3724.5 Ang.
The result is 10.7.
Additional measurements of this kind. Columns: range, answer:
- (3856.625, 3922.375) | 12.7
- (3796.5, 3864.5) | 12.3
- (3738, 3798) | 11.5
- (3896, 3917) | 13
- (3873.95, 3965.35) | 12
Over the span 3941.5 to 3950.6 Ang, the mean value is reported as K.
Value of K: 13.5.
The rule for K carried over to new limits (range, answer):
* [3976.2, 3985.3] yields 12.8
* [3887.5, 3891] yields 9.61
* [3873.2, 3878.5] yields 13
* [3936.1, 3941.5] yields 9.86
